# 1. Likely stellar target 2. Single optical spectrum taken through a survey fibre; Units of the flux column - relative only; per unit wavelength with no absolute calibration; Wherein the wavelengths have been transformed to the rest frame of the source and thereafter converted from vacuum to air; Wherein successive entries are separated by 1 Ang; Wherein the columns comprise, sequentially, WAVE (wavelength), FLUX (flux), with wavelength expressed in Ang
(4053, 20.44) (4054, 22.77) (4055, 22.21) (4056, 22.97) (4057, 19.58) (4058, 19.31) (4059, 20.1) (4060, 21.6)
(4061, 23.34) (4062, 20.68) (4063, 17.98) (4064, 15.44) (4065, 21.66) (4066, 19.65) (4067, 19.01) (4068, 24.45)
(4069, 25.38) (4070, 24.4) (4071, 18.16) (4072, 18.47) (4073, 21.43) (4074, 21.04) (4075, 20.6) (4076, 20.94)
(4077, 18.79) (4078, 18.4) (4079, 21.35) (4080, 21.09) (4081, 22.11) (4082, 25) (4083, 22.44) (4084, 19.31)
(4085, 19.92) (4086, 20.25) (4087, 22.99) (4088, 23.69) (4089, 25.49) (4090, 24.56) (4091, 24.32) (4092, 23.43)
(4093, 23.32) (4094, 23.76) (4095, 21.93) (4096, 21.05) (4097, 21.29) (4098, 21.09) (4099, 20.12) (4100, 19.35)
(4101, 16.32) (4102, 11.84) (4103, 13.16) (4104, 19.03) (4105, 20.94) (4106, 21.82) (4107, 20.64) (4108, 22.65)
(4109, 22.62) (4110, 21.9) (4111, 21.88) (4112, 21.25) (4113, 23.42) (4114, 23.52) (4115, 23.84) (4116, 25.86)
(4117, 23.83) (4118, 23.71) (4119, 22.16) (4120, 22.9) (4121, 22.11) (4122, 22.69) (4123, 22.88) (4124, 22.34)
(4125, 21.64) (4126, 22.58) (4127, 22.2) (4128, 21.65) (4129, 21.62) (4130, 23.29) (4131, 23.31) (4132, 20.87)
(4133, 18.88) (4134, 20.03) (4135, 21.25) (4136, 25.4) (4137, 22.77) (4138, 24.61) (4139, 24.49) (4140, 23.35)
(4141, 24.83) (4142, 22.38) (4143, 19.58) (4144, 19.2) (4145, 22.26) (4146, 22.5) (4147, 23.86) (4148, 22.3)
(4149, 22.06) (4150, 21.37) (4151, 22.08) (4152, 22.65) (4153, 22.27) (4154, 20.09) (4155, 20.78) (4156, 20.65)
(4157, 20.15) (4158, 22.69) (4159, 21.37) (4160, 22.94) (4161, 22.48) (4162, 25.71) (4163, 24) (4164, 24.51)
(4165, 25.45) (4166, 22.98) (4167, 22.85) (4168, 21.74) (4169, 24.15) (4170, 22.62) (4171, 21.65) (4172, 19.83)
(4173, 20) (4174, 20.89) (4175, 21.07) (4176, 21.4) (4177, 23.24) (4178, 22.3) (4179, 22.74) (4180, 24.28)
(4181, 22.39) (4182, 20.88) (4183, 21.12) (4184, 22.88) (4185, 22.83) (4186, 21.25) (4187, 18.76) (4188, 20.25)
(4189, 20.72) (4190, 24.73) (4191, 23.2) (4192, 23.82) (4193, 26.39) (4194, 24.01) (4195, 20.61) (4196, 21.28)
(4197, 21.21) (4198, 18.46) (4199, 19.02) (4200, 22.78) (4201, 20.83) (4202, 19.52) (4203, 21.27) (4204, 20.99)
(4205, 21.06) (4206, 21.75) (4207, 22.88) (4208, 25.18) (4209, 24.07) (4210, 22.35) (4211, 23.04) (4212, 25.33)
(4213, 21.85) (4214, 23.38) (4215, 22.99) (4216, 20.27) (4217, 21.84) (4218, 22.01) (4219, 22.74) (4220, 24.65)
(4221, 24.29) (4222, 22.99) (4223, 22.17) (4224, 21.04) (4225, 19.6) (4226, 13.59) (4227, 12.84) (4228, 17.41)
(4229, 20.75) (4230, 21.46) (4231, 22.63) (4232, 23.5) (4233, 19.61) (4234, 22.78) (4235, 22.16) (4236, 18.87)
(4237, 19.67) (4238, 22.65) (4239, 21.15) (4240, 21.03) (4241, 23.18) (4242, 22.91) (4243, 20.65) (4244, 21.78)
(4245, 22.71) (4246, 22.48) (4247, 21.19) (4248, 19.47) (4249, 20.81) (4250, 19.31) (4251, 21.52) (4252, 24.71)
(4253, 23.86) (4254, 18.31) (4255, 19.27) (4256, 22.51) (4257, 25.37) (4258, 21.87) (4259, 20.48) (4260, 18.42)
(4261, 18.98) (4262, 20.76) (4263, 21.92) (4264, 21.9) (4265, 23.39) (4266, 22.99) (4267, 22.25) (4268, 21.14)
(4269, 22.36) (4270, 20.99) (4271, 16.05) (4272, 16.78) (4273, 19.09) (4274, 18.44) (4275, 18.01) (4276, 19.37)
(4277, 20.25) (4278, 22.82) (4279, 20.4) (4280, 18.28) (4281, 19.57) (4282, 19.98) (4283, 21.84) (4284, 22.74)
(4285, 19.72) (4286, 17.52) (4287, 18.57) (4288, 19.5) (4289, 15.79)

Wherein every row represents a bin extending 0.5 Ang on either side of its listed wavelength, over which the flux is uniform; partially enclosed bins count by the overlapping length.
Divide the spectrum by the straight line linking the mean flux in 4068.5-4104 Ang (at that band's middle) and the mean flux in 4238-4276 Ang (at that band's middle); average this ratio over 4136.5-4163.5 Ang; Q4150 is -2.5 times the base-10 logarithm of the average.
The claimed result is -0.066 mag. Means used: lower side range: 21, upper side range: 21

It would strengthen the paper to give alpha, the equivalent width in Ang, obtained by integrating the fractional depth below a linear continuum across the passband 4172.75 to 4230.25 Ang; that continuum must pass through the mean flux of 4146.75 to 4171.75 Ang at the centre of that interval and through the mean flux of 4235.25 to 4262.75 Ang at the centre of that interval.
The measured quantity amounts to 0.6 Ang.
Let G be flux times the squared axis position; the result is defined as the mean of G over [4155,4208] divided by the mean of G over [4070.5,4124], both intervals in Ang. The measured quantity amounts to 1.1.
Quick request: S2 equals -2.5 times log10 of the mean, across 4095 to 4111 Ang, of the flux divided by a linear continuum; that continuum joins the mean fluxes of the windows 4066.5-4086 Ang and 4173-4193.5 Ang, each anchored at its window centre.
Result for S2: 0.09 mag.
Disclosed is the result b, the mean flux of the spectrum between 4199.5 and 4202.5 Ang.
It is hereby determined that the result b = 21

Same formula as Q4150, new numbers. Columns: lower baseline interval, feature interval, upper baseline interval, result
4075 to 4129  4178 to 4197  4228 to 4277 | -0.05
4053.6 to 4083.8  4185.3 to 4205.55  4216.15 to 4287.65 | -0.03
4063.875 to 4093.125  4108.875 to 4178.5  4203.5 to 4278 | -0.05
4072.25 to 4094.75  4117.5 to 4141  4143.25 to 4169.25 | -0.01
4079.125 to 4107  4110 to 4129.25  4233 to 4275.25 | -0.08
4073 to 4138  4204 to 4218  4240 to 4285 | -0.07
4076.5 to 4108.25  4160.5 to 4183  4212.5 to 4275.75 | -0.08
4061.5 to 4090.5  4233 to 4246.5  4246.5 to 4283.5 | -0.05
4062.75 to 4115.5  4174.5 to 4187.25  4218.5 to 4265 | -0.04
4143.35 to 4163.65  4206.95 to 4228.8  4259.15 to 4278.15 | -0.03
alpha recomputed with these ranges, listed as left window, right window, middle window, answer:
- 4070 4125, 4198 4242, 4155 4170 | -0.99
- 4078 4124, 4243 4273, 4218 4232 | 0.40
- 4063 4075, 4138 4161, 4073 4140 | -1.33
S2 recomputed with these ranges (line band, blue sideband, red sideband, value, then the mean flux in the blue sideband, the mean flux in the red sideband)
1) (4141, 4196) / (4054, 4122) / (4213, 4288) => -0.055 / 21.3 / 20.9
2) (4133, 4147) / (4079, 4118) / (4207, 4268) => -0.041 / 21.6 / 21.6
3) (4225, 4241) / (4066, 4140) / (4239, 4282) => 0.050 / 21.7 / 20.9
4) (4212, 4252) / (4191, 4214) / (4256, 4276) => 0.010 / 22.2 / 20.6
